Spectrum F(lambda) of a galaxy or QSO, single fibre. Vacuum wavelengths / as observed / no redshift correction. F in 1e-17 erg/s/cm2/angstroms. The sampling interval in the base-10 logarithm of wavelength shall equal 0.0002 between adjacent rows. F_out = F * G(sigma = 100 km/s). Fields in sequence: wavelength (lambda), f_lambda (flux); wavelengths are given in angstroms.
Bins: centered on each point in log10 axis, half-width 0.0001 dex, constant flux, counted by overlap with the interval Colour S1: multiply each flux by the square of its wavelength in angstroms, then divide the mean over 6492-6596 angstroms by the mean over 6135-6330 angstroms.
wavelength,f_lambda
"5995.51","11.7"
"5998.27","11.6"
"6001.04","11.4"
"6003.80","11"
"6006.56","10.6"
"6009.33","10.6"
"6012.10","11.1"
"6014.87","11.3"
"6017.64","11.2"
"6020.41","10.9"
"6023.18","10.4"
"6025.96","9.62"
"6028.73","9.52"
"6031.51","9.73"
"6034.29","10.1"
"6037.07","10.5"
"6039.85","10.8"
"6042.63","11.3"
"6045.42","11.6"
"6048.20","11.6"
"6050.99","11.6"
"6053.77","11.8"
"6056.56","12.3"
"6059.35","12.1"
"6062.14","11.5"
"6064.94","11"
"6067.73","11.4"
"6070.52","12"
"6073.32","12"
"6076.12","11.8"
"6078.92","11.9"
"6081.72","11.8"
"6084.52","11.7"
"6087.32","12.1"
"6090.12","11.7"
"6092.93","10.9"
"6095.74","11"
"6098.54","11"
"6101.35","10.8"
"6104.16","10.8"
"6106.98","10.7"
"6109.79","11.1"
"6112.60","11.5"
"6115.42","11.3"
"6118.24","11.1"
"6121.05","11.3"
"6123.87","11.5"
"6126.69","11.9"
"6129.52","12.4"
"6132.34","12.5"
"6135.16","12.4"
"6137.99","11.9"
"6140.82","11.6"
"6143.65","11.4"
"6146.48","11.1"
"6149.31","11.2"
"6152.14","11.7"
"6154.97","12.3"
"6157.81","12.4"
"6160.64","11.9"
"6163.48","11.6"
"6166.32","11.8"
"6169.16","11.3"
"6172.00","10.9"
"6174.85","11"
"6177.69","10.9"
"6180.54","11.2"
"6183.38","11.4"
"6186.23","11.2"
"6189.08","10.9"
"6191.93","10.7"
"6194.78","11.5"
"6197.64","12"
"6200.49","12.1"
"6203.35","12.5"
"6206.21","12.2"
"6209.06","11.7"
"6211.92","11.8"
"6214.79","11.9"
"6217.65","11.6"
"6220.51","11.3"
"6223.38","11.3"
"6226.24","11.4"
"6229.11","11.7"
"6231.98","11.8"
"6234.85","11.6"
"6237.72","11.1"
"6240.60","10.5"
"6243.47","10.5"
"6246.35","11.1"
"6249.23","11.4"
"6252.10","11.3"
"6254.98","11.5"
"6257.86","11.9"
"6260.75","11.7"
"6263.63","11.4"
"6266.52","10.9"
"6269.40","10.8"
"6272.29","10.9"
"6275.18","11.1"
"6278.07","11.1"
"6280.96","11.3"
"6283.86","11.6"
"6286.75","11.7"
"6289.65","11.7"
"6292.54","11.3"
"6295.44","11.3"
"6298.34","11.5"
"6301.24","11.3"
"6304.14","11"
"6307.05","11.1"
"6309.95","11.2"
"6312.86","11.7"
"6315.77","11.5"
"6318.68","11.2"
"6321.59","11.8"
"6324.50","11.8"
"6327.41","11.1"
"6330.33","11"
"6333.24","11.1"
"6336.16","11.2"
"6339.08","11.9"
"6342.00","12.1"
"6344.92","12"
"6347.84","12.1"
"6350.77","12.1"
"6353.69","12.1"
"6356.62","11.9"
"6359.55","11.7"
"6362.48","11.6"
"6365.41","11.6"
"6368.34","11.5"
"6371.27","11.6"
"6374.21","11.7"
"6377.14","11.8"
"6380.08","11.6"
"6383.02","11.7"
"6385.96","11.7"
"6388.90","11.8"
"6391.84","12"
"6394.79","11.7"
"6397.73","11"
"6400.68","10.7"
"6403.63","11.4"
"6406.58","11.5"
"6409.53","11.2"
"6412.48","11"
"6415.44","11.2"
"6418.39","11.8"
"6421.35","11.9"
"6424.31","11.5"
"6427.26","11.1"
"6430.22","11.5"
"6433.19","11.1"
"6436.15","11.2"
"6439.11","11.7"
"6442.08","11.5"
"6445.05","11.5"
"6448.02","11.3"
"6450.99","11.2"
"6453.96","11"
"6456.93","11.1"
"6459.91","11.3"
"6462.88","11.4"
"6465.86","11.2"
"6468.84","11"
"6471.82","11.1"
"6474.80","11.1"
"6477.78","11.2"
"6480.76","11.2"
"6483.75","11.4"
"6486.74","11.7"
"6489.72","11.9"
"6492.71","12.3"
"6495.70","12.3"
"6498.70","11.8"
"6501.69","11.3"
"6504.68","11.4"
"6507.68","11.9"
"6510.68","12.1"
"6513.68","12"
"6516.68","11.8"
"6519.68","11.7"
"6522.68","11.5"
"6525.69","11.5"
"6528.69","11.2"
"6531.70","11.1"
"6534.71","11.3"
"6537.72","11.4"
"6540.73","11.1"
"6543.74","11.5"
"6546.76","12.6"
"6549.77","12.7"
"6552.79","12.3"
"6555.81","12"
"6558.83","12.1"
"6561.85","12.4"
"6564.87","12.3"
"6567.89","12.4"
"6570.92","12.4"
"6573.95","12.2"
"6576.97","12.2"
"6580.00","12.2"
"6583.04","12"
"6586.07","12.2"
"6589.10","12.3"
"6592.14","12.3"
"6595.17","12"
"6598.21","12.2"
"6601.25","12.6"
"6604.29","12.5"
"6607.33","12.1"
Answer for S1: 1.2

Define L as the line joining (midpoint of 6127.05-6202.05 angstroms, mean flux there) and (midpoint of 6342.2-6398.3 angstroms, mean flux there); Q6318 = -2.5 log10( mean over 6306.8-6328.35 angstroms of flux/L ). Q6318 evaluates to 0.03 mag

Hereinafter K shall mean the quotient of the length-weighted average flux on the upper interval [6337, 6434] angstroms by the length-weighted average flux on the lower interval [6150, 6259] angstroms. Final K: 1.01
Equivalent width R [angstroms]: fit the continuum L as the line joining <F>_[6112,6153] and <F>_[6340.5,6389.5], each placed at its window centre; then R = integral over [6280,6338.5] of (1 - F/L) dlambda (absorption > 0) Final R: 1.9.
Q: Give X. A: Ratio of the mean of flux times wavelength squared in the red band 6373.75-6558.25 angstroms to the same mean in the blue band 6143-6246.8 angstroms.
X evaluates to 1.09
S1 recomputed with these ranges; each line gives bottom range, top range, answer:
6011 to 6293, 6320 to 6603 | 1.13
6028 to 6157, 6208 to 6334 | 1.05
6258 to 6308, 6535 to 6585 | 1.17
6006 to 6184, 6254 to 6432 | 1.10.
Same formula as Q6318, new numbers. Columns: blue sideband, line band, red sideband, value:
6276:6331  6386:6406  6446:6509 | -0.004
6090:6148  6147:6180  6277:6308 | -0.012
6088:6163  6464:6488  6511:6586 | 0.058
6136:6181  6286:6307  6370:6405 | 0.017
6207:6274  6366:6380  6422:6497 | -0.025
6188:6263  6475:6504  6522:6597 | 0.021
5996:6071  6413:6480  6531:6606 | 0.052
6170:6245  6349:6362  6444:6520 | -0.043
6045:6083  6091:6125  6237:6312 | 0.053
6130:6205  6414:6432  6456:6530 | 0.006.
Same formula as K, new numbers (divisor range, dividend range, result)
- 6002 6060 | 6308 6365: 1.06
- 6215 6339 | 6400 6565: 1.02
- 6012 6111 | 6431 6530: 1.03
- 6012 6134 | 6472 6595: 1.05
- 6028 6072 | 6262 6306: 1.01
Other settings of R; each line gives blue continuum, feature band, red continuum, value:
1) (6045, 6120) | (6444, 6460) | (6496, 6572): 0.75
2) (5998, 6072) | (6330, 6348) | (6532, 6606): 0.04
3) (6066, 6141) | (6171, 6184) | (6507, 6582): 0.62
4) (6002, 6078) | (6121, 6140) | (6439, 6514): -1.44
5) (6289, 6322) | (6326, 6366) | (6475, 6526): -0.87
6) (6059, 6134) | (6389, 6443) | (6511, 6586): 1.84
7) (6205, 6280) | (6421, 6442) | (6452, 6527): 0.15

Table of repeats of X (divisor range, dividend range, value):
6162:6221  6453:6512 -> 1.09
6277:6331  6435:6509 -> 1.06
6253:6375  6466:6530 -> 1.07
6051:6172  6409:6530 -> 1.11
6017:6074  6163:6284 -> 1.09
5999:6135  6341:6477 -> 1.14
